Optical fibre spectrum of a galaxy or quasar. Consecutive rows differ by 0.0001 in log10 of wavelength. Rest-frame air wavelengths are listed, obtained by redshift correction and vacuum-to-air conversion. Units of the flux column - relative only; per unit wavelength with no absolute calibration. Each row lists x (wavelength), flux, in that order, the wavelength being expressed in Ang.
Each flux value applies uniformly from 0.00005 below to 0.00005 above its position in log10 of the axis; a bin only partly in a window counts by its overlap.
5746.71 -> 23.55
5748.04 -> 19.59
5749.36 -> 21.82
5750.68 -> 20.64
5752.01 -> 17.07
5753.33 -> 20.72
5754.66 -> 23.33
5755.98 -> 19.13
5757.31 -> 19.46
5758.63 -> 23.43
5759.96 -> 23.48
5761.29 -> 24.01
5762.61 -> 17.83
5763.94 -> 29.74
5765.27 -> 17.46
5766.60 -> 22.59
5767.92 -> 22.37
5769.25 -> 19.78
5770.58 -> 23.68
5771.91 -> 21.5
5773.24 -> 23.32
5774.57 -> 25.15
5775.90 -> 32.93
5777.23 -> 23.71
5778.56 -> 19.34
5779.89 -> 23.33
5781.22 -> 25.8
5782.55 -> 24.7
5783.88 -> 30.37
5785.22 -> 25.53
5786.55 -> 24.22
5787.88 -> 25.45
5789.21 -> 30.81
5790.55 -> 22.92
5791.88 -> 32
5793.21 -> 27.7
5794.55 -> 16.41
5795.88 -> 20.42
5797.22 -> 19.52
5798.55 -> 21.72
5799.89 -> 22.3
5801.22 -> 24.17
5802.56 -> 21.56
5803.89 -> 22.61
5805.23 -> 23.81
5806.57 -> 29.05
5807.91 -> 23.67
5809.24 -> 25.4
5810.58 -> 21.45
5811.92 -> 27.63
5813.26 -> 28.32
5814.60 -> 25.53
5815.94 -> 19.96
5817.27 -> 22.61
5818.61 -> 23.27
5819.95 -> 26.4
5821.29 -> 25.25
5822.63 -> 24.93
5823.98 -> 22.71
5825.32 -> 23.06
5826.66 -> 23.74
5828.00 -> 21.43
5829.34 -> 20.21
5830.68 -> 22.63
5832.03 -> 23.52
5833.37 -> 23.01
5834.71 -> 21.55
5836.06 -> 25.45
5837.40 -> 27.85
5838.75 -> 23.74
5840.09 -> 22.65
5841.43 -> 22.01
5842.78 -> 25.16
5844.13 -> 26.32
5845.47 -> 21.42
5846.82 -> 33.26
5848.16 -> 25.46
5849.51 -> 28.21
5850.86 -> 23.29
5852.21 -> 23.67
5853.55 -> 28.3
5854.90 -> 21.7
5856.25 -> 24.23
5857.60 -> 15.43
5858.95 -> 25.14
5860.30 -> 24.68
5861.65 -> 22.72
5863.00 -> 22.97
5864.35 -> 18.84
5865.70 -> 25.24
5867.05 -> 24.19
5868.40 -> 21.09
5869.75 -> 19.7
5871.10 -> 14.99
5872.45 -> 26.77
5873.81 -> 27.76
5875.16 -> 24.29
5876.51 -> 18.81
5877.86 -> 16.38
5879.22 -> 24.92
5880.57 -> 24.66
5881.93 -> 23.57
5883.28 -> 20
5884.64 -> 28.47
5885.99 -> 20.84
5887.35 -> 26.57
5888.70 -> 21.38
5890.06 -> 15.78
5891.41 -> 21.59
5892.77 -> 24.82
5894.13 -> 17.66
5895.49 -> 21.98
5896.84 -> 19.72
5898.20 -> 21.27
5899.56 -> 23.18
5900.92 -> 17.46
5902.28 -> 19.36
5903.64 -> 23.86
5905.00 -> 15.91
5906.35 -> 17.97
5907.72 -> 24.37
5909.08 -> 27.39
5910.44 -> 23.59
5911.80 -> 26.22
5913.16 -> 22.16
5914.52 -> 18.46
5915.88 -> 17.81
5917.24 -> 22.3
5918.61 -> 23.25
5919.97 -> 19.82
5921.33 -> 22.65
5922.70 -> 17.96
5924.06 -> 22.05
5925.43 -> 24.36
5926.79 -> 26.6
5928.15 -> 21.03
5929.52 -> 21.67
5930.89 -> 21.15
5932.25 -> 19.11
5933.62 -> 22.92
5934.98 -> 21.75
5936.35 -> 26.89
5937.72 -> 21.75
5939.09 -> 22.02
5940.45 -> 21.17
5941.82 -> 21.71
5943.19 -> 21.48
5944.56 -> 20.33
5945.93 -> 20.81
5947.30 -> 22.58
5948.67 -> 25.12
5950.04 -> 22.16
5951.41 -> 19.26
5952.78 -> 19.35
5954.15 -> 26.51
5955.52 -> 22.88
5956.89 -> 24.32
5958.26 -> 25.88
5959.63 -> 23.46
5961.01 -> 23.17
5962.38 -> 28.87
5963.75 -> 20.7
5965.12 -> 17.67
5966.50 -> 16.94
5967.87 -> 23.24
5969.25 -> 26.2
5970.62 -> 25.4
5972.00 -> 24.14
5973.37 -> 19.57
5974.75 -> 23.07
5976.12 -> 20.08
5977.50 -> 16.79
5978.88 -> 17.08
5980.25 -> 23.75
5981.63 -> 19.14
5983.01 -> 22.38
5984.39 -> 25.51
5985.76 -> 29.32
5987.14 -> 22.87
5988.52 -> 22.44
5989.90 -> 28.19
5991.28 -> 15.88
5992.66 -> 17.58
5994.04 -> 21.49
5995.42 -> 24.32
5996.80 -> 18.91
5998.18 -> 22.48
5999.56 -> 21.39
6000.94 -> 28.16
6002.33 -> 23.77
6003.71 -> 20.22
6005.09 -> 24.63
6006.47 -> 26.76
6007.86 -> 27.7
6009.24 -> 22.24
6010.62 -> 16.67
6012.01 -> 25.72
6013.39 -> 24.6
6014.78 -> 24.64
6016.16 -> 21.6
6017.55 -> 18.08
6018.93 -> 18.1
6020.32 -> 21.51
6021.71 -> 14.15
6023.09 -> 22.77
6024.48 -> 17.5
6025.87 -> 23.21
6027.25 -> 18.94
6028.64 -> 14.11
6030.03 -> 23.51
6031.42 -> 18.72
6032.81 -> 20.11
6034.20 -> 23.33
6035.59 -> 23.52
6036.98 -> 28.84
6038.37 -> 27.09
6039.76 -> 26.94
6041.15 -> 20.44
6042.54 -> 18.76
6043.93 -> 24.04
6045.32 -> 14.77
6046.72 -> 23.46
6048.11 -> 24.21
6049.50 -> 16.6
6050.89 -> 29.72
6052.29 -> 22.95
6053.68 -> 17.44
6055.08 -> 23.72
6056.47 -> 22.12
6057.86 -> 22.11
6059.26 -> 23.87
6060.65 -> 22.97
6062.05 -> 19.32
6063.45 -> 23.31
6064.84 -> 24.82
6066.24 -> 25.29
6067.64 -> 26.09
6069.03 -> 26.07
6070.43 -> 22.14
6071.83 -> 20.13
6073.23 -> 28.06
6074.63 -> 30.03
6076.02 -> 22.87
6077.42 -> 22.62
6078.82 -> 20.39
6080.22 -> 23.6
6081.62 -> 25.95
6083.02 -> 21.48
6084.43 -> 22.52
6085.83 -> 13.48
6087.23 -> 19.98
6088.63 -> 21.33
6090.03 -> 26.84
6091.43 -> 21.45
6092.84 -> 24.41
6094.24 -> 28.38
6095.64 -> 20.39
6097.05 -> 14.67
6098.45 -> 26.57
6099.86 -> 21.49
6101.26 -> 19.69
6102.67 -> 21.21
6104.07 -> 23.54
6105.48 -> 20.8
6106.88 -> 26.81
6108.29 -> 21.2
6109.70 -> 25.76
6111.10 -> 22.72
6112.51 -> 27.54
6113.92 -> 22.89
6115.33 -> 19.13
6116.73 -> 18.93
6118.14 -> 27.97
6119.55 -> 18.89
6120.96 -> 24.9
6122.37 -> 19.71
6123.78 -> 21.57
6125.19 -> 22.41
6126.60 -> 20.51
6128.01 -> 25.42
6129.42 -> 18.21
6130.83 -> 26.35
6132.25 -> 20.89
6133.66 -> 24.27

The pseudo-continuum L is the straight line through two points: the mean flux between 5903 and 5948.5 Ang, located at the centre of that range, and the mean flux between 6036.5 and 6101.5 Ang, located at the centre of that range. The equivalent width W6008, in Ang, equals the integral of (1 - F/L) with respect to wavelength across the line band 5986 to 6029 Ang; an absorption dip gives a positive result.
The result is 1.31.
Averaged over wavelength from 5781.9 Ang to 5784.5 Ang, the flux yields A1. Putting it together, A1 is 27.5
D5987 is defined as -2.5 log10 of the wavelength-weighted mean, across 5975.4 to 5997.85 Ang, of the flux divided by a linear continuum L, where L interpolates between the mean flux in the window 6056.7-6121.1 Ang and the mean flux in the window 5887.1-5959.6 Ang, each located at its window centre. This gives 0.03 mag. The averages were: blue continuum 21.9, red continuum 22.9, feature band 21.6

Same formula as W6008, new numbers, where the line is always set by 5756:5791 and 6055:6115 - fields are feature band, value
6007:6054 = 3.0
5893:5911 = 1.8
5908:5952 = 2.4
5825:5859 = -0.4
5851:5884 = 1.5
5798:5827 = -0.4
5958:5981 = 1.3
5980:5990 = -0.3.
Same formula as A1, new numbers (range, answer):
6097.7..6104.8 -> 22.4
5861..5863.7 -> 22.8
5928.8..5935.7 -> 21.3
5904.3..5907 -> 17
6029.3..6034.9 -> 21.4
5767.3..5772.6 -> 21.8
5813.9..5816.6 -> 22.8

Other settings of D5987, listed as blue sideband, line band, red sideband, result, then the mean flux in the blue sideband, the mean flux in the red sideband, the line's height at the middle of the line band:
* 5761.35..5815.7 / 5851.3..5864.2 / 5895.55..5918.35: -0.024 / 24.1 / 21.4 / 22.5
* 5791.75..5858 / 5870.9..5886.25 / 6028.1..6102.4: 0.032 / 23.9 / 22.6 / 23.6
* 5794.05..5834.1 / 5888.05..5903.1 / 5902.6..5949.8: 0.098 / 23.2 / 22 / 22.3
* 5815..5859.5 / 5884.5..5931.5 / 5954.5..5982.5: 0.063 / 23.9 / 22.2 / 23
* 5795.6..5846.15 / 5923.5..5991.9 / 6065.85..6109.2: 0.039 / 23.6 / 22.9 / 23.2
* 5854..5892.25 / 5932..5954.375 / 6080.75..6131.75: 0.014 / 22.3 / 22.4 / 22.3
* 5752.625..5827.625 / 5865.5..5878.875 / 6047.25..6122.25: 0.078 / 23.8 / 22.8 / 23.5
